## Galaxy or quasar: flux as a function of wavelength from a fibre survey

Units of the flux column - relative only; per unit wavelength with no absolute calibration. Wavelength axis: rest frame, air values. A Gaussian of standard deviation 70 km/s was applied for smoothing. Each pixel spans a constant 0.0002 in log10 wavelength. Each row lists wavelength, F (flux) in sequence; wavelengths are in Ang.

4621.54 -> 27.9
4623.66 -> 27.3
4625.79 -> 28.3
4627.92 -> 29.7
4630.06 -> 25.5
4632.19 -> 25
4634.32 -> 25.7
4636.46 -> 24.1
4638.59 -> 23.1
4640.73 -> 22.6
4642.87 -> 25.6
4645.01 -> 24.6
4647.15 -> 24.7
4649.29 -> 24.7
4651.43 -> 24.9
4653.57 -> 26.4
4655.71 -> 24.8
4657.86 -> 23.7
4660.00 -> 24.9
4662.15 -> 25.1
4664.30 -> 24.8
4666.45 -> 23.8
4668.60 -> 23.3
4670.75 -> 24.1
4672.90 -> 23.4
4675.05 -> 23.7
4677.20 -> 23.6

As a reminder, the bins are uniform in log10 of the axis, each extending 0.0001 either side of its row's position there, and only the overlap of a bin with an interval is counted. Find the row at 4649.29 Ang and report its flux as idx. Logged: 24.7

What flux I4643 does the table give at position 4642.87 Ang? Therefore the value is 25.6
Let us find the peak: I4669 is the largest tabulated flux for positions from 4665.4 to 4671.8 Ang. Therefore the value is 24.1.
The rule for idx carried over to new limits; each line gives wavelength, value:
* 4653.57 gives 26.4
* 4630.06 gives 25.5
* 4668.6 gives 23.3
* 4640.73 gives 22.6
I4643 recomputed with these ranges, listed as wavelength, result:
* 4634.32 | 25.7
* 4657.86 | 23.7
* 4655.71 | 24.8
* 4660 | 24.9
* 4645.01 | 24.6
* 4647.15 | 24.7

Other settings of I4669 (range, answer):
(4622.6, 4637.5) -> 29.7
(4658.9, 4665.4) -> 25.1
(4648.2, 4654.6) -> 26.4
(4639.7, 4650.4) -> 25.6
